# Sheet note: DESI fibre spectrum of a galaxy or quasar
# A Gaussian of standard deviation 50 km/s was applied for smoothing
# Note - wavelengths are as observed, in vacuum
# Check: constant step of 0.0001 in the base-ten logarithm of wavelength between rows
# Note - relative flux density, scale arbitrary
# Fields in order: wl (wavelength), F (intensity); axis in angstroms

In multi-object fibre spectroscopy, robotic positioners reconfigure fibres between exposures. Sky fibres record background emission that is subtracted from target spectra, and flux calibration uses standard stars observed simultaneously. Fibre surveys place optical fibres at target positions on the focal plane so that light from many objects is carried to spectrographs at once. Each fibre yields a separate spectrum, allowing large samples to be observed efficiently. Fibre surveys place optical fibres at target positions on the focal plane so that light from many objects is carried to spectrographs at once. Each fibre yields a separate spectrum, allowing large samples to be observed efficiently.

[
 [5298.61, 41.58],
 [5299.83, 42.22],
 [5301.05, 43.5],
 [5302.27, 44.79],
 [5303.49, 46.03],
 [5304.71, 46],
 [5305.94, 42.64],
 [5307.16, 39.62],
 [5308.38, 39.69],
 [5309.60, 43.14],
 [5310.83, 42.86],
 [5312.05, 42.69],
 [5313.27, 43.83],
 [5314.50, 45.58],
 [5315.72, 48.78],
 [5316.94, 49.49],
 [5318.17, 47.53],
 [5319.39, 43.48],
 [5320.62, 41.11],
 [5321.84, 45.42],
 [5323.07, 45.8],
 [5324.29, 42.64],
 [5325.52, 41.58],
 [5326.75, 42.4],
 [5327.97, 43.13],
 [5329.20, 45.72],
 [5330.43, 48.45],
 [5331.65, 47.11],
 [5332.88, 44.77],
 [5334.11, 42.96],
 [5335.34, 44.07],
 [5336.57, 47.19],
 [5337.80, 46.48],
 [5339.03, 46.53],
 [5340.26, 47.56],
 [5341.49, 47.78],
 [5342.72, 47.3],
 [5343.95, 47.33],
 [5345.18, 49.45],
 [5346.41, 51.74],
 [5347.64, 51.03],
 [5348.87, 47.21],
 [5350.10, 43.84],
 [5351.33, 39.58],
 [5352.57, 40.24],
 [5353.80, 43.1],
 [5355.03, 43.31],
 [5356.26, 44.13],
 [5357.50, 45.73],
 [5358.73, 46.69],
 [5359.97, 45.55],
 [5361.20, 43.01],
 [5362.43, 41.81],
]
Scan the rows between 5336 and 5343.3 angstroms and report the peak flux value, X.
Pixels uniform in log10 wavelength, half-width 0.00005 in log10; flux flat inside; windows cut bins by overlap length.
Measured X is 47.78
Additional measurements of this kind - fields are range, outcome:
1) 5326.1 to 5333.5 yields 48.45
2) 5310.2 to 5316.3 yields 48.78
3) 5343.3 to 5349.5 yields 51.74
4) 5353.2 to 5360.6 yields 46.69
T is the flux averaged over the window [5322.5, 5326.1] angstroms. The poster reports 43.3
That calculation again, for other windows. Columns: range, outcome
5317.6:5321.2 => 44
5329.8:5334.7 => 45.8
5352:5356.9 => 42.7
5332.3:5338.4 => 45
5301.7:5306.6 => 44.8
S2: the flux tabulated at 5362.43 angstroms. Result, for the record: 41.81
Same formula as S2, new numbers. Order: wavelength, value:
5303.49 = 46.03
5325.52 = 41.58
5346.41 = 51.74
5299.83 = 42.22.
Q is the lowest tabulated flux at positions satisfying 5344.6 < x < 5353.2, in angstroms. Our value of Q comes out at 39.58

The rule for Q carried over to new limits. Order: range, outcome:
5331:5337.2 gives 42.96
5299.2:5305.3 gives 42.22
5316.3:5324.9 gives 41.11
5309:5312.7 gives 42.69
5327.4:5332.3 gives 43.13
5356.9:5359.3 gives 45.73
